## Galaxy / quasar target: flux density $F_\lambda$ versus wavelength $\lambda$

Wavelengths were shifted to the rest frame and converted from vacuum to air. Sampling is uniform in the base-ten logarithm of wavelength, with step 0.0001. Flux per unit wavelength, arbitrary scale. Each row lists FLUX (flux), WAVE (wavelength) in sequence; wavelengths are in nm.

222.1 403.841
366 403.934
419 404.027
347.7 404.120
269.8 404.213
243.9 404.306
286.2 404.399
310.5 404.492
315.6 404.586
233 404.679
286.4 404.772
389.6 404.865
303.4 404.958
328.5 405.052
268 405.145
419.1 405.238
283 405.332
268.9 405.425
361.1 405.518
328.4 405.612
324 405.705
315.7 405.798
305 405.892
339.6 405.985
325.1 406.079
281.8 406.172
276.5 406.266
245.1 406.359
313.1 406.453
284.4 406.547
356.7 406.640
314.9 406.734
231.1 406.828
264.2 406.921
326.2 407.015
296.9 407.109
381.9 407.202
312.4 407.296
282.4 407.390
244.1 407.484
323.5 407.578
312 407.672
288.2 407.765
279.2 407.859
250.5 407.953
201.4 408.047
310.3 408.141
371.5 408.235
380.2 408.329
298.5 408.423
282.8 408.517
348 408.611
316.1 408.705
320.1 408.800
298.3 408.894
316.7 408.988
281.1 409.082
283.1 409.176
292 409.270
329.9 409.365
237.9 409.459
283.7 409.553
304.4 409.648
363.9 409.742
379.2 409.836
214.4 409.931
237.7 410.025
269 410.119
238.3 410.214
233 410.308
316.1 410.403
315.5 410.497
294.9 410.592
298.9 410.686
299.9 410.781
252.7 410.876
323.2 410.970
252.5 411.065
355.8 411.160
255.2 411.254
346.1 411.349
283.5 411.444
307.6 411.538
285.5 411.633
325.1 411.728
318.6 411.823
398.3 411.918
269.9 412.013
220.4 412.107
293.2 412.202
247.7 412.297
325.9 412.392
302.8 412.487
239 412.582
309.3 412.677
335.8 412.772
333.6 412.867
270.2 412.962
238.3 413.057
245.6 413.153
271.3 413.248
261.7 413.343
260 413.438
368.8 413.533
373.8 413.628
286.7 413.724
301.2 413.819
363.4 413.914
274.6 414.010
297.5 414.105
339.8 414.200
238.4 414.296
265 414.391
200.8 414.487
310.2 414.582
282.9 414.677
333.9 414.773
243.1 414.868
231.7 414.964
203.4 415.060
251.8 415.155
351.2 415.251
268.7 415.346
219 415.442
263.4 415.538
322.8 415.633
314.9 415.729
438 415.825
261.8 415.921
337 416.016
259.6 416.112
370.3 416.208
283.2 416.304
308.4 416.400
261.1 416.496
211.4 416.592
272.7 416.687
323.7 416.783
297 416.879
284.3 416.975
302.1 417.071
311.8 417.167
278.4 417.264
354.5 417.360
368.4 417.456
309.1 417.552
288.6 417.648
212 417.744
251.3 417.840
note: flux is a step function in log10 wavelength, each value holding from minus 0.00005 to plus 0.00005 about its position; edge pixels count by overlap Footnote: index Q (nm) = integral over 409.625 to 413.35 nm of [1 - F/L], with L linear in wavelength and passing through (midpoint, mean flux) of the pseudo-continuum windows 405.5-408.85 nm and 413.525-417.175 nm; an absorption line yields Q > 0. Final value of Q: 0.09 nm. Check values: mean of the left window 305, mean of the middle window 291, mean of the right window 292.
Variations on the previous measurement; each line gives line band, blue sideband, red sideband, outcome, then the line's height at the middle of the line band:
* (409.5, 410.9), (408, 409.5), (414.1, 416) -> 0.058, 299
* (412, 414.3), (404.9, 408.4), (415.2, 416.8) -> 0.060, 300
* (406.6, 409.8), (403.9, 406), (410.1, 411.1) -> -0.063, 297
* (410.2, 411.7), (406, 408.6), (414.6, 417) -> 0.007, 294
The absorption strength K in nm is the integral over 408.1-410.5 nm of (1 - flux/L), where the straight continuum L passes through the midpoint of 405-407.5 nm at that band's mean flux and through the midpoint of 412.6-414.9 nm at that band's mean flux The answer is 0.00 nm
